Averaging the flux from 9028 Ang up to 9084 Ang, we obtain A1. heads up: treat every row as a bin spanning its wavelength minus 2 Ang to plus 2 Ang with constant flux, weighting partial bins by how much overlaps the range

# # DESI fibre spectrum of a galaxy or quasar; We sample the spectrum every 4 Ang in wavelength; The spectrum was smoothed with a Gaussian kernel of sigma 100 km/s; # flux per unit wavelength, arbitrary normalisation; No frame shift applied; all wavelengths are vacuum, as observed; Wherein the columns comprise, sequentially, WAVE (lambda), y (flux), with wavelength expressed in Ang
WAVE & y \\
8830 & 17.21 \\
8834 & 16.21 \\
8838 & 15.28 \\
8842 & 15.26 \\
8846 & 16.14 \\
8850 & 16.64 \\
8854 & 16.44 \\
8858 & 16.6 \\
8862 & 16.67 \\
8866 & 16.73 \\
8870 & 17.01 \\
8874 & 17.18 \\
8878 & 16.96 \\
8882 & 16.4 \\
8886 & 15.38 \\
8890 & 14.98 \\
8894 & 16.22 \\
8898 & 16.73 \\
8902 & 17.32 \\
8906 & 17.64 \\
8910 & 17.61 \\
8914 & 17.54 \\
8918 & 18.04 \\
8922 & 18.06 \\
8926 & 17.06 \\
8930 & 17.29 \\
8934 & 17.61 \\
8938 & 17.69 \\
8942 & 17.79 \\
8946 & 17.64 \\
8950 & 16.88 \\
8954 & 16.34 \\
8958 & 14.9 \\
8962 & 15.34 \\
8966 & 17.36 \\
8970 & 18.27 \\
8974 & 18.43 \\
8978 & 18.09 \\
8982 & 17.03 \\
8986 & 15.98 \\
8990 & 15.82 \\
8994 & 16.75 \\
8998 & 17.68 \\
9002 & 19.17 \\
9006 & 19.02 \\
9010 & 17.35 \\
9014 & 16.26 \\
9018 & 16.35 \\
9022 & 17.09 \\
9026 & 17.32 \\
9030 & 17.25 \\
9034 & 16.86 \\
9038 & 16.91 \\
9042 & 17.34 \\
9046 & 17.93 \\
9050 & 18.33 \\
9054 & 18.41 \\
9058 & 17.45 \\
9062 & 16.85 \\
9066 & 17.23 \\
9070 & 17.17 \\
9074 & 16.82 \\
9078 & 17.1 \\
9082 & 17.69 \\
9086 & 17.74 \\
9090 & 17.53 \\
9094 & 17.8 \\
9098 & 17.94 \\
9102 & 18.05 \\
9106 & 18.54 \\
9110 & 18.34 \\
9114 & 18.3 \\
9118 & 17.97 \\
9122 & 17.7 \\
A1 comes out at 17.4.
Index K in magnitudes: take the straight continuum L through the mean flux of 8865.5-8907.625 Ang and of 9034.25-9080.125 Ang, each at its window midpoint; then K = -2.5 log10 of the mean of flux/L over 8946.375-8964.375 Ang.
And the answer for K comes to 0.06 mag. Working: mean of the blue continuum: 16.6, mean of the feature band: 16.1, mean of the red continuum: 17.4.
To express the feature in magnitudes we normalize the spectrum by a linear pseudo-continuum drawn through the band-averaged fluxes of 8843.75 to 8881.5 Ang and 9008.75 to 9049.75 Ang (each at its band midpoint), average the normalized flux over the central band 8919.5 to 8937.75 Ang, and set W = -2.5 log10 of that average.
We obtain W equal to -0.04 mag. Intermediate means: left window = 16.7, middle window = 17.5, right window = 17.1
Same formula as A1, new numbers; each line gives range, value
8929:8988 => 17.1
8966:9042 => 17.3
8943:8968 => 16.5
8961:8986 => 17.4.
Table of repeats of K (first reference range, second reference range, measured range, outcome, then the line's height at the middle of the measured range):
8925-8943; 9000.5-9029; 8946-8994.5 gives 0.04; 17.5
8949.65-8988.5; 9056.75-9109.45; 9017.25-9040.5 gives 0.01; 17.2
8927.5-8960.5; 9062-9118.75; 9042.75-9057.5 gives -0.03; 17.5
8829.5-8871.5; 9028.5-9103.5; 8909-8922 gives -0.07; 16.7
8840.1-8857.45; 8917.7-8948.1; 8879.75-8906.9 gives 0.04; 16.9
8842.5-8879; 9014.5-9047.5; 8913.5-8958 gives -0.03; 16.8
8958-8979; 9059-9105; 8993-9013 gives -0.04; 17.3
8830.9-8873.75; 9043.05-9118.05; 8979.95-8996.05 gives 0.05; 17.2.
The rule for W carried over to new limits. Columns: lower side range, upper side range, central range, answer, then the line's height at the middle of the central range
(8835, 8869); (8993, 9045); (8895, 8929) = -0.05 mag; 16.6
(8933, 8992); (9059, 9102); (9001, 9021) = -0.02 mag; 17.2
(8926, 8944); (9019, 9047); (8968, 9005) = -0.01 mag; 17.4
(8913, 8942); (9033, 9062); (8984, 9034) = 0.03 mag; 17.6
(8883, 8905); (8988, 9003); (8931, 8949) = -0.06 mag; 16.7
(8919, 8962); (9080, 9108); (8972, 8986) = -0.02 mag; 17.3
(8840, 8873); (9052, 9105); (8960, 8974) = -0.01 mag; 17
